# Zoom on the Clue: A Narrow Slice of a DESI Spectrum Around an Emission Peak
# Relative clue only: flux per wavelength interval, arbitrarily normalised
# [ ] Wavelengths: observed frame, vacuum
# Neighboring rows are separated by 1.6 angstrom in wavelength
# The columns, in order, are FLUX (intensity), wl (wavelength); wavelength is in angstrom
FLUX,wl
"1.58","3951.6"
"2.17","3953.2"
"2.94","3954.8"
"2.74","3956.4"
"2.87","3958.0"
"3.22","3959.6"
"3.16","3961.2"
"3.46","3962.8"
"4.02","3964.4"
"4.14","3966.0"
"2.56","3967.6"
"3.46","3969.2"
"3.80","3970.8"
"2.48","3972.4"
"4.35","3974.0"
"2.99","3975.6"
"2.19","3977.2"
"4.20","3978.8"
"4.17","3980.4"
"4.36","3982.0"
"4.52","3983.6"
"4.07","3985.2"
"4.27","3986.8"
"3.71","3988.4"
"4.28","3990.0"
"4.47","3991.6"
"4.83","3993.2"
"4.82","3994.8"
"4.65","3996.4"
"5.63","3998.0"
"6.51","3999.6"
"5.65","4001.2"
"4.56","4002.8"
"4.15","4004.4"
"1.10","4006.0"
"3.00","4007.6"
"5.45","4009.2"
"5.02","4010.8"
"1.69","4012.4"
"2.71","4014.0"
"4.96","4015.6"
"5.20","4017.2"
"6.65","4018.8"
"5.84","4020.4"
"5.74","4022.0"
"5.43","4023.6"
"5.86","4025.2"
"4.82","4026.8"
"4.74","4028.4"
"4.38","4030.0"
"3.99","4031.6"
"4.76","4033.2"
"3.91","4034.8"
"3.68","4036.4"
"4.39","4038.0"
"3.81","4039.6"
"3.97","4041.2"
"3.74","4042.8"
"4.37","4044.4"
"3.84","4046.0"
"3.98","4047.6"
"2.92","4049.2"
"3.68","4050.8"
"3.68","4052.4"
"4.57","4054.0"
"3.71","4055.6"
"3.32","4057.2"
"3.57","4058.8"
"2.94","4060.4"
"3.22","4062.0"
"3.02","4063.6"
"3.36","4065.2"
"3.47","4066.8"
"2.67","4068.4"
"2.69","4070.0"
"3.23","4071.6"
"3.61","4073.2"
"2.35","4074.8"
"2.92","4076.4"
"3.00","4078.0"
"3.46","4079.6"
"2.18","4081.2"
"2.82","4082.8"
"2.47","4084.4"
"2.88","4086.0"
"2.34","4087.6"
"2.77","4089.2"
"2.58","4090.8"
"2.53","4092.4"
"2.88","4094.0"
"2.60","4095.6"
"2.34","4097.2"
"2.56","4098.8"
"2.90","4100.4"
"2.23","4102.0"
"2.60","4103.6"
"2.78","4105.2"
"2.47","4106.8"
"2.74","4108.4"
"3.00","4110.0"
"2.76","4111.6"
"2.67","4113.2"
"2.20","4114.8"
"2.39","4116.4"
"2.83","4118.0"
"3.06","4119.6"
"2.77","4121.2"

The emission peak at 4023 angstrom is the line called C IV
